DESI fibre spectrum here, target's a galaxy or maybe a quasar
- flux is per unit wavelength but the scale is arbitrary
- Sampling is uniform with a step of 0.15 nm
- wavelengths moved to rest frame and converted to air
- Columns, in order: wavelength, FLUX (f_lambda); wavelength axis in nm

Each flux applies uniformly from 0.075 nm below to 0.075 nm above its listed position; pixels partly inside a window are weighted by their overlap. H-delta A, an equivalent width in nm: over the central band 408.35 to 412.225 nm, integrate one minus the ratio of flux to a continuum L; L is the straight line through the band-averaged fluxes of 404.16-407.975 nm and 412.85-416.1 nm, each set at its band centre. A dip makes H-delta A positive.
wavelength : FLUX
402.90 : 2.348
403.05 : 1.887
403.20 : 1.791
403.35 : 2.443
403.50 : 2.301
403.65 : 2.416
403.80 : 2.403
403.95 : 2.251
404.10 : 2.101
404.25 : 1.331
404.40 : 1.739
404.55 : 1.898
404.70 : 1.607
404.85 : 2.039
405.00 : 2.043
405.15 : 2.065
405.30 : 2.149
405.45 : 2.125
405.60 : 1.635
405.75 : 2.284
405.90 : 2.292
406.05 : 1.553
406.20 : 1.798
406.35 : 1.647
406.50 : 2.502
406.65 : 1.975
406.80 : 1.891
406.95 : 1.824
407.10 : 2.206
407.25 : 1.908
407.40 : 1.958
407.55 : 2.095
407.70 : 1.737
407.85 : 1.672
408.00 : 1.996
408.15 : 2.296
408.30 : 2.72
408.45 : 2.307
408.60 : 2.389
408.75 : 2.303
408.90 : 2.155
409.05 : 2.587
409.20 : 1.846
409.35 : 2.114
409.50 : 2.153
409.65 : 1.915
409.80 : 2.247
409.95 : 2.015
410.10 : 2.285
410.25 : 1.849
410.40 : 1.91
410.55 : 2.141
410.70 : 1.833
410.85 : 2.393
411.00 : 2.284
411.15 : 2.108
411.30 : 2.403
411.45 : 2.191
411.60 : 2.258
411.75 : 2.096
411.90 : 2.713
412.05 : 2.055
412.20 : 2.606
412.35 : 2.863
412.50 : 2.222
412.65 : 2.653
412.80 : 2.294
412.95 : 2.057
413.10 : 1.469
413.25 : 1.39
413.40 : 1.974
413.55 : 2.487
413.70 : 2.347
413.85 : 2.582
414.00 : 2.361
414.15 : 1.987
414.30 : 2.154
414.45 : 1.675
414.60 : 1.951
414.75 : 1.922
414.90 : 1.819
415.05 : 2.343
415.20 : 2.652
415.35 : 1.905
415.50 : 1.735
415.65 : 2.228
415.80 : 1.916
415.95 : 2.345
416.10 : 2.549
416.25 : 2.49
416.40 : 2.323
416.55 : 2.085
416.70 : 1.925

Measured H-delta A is -0.38 nm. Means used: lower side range 1.92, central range 2.2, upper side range 2.07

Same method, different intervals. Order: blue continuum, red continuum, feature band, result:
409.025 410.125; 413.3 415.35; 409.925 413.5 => -0.065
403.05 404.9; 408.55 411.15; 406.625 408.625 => 0.030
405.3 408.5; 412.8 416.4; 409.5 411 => -0.015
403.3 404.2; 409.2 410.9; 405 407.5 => 0.236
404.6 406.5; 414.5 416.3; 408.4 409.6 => -0.119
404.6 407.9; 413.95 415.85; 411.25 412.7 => -0.277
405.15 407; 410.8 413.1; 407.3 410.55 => 0.033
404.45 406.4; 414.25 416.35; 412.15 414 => -0.147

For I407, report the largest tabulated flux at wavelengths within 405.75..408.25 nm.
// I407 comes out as 2.502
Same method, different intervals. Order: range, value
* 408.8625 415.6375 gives 2.863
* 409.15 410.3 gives 2.285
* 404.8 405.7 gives 2.149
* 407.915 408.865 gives 2.72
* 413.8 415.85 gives 2.652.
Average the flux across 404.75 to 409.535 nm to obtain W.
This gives 2.07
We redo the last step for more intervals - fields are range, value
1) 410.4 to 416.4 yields 2.19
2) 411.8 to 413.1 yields 2.37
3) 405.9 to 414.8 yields 2.13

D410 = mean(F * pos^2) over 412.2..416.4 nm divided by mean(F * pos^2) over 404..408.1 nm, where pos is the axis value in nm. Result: 1.2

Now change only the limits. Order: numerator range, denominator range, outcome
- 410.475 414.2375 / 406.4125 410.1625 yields 1.07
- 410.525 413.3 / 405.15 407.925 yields 1.16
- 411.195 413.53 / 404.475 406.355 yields 1.18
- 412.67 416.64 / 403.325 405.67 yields 1.10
